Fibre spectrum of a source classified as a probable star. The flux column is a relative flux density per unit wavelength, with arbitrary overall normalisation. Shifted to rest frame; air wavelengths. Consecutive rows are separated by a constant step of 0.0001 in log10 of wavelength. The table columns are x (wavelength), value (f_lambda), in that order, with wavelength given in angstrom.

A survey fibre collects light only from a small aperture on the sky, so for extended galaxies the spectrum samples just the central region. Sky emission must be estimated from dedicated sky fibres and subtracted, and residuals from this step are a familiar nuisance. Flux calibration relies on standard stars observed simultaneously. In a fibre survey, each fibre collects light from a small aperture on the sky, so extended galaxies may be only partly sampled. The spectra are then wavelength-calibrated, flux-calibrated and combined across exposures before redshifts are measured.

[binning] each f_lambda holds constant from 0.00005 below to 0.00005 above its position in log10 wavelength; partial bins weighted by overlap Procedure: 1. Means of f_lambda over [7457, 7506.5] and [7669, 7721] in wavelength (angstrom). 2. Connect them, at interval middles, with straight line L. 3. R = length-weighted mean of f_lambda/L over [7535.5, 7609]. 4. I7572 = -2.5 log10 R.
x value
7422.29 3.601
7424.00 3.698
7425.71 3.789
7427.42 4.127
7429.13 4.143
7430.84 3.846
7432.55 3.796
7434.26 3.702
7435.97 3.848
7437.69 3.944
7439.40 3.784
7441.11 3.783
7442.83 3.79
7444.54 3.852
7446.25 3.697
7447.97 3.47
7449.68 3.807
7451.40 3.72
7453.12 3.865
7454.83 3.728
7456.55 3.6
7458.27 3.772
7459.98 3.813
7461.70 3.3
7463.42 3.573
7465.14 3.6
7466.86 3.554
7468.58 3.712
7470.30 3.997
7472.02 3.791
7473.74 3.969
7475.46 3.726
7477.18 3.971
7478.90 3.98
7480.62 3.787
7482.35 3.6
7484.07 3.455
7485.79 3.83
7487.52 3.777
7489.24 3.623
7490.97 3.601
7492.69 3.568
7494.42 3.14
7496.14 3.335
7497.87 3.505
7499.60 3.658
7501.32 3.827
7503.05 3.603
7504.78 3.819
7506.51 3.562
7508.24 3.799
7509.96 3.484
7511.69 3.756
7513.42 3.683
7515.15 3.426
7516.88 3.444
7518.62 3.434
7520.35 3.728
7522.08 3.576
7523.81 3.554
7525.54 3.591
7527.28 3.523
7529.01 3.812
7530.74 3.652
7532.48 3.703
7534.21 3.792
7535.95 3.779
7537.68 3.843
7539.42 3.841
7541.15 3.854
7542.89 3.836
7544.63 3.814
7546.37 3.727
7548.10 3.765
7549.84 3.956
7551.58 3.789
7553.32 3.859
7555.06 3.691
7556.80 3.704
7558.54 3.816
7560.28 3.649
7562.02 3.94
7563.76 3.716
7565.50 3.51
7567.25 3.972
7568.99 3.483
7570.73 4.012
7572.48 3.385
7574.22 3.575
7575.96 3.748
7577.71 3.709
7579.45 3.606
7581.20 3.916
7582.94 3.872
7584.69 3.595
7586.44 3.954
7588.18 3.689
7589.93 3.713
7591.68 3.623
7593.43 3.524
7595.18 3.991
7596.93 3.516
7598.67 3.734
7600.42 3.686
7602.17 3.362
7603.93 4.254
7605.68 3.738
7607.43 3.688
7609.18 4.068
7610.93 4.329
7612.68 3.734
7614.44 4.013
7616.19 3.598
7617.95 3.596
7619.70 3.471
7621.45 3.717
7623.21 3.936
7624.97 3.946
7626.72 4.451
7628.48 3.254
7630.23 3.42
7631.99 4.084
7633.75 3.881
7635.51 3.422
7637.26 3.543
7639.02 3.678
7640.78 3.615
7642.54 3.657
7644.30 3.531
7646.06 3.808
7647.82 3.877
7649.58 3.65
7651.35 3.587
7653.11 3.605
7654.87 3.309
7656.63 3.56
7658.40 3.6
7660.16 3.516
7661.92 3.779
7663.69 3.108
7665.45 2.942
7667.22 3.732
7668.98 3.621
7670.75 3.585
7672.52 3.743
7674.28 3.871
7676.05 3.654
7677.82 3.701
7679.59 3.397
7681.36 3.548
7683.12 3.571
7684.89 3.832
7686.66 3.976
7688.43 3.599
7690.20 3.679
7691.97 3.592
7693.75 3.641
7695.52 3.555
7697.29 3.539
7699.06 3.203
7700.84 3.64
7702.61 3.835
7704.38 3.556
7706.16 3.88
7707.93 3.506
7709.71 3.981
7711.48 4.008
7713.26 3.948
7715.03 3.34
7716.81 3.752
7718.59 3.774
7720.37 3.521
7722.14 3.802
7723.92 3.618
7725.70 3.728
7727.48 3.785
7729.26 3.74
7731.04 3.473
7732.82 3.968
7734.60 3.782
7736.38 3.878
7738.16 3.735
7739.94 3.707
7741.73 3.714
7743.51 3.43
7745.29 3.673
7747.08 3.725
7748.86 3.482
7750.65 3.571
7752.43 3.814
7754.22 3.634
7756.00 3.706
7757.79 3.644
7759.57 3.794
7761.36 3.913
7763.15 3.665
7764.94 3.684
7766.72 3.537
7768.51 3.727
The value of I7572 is -0.02 mag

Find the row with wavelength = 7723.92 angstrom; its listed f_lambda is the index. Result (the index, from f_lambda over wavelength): 3.618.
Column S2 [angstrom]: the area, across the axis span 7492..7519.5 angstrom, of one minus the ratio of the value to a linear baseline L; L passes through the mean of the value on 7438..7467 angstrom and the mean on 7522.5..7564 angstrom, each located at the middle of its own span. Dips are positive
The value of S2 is 1.2 angstrom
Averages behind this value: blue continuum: 3.7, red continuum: 3.76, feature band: 3.56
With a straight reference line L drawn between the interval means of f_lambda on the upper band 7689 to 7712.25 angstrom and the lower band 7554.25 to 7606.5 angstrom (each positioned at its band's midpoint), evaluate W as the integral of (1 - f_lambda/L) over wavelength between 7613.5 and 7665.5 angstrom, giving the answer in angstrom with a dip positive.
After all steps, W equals 0.6 angstrom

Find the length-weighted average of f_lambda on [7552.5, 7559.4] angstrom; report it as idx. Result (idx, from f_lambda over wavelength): 3.77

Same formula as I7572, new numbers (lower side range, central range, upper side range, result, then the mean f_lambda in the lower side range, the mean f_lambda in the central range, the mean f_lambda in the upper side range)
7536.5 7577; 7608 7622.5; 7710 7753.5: -0.020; 3.76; 3.81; 3.71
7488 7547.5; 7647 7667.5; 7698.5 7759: 0.050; 3.65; 3.51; 3.7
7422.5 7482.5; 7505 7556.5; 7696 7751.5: 0.014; 3.78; 3.7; 3.69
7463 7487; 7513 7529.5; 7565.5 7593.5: 0.050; 3.76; 3.57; 3.71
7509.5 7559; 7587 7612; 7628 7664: -0.040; 3.71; 3.78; 3.61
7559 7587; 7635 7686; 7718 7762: 0.037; 3.73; 3.59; 3.7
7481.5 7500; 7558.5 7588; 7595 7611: 0.003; 3.55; 3.73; 3.81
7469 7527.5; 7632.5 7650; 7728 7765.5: 0.001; 3.65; 3.68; 3.7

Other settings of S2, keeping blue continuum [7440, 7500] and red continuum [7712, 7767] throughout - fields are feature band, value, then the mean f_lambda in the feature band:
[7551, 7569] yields -0.3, 3.75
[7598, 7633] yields -1.1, 3.8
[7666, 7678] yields 0.0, 3.68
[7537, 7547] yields -0.4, 3.82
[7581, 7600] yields -0.2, 3.73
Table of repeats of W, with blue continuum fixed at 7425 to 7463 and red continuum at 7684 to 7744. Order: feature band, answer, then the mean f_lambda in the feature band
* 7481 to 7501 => 1.1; 3.57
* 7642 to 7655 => 0.3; 3.65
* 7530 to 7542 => -0.1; 3.78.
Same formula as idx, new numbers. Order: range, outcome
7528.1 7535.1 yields 3.74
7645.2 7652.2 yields 3.73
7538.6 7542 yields 3.85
